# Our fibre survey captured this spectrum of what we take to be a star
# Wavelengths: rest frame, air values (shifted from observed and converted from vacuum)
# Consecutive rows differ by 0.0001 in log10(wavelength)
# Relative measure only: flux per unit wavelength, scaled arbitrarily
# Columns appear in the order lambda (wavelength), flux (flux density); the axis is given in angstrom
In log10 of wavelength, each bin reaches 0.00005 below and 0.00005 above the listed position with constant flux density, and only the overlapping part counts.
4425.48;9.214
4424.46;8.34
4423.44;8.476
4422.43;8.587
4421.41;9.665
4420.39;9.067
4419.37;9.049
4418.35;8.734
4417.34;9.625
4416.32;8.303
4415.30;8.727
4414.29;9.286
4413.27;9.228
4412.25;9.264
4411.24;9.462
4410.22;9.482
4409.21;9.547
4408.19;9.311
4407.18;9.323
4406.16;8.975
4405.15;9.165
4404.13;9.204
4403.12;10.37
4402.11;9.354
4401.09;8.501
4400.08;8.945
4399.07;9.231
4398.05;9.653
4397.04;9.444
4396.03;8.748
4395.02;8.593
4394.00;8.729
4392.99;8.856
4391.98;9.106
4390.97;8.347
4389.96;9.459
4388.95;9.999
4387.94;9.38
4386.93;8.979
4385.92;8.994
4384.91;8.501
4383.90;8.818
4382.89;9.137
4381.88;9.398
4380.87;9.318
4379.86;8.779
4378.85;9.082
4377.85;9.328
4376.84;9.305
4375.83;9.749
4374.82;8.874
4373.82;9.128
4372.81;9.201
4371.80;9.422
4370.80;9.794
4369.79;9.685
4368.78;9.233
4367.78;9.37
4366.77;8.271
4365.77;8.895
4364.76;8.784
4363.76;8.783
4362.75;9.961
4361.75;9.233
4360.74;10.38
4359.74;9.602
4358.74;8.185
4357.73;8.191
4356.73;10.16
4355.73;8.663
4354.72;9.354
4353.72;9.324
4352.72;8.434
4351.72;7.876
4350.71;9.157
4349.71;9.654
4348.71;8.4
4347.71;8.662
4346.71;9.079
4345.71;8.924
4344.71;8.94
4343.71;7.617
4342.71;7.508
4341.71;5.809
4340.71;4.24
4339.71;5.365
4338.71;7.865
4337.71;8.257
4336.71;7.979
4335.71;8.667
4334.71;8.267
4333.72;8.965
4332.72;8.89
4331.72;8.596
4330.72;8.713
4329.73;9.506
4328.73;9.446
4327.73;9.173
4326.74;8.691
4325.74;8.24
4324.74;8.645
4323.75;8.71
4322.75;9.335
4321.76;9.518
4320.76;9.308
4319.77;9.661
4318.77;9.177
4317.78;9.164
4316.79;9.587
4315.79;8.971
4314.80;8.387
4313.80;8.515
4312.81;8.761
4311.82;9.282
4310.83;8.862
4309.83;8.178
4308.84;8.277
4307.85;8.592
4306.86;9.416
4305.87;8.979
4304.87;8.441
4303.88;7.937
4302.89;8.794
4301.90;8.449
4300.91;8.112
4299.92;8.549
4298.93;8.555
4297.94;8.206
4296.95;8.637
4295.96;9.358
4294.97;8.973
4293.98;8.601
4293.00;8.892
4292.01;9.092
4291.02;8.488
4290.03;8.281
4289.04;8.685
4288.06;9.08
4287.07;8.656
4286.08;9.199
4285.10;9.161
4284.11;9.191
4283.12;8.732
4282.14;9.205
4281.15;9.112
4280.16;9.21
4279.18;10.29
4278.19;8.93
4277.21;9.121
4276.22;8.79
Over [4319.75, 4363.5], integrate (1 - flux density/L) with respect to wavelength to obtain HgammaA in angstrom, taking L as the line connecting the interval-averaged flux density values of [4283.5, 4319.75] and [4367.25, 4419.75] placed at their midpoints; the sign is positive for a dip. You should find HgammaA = 1.7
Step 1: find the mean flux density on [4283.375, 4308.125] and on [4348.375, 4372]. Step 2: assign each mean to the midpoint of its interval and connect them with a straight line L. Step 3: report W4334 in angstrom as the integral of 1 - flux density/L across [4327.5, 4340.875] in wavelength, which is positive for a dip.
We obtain 1.1 angstrom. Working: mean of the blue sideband 8.73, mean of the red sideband 9.12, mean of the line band 8.21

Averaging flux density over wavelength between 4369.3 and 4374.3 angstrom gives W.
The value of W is 9.44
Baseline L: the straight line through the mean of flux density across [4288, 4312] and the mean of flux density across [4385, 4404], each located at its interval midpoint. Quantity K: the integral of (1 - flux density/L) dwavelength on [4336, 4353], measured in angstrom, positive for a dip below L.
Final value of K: 1.94 angstrom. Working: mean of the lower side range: 8.65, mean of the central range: 7.87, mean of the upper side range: 9.14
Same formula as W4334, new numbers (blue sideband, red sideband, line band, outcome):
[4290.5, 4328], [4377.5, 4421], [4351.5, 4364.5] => -0.2 angstrom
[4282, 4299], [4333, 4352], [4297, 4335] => -1.9 angstrom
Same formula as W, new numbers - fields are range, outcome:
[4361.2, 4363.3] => 9.57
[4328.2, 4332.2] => 9.06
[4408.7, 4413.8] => 9.39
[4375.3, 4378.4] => 9.45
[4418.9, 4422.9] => 9.08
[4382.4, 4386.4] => 8.86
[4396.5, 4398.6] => 9.52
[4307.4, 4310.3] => 8.36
